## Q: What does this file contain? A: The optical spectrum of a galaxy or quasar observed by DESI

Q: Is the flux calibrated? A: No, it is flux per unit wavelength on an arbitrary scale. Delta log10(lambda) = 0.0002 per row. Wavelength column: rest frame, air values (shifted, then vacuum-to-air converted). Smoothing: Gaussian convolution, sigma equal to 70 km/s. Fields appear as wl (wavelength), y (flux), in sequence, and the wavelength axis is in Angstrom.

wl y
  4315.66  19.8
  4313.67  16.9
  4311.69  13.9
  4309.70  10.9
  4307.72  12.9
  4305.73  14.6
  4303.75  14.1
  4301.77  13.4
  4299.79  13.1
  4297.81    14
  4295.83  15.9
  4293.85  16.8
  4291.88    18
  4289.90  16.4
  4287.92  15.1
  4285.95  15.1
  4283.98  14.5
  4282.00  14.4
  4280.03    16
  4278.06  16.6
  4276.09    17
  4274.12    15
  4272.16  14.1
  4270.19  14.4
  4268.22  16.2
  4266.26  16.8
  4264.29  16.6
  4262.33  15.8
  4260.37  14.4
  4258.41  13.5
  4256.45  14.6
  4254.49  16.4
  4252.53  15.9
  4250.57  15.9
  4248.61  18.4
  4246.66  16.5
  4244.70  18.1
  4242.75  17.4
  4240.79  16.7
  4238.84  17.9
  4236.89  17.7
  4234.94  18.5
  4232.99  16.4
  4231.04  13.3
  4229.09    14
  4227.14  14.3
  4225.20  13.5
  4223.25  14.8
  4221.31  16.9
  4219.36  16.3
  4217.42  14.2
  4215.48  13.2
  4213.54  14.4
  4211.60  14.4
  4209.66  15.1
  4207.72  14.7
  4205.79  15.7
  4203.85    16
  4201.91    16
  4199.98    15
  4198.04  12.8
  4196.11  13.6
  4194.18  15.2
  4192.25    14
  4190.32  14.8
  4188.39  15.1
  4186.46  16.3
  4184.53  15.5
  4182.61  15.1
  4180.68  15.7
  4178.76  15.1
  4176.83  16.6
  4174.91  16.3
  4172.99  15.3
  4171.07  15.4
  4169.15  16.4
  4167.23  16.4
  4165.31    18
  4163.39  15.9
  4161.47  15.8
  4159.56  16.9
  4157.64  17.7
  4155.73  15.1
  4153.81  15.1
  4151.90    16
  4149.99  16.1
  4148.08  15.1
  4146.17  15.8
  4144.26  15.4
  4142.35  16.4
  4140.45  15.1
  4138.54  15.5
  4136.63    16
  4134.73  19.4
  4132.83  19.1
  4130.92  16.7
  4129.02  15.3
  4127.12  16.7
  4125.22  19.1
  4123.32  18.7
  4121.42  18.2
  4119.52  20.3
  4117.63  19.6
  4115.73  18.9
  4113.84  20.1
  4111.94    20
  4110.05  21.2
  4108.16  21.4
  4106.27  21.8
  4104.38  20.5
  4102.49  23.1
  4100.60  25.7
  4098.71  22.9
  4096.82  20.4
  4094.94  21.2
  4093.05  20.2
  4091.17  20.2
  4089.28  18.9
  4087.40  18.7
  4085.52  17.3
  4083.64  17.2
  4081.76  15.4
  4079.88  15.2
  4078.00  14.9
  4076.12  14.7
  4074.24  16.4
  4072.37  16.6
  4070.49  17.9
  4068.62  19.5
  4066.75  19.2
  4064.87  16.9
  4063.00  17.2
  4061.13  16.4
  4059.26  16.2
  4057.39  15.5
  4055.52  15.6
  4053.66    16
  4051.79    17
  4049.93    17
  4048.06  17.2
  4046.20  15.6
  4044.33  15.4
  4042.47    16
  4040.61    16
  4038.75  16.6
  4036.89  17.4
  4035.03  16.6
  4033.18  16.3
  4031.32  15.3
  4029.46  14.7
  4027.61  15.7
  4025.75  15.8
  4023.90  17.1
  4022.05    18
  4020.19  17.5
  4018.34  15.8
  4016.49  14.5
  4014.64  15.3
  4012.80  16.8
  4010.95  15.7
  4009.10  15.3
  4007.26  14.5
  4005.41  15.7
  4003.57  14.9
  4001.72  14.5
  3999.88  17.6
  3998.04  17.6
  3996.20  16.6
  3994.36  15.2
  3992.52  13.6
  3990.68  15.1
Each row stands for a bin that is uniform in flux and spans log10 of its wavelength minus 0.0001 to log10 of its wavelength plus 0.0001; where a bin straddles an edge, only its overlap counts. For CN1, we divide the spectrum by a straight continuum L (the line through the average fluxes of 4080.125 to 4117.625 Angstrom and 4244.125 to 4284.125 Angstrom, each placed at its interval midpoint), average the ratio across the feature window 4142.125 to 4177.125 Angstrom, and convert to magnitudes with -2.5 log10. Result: 0.15 mag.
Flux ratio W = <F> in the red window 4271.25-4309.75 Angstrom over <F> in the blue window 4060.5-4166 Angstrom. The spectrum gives 0.8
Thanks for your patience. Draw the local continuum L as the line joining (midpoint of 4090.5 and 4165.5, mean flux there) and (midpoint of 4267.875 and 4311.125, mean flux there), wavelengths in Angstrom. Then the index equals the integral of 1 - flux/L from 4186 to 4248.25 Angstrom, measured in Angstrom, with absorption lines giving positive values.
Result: 3.8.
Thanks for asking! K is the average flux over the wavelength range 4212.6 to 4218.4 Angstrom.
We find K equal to 13.9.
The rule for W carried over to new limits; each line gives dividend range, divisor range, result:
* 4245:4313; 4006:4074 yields 0.93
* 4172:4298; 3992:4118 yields 0.89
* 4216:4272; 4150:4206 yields 1.02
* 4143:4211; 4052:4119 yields 0.83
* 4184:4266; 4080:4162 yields 0.84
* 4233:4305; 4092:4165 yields 0.86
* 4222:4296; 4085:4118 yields 0.77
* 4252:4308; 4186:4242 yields 1.00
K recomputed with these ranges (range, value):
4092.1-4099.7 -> 21.2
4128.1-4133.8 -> 17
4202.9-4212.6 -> 15.2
